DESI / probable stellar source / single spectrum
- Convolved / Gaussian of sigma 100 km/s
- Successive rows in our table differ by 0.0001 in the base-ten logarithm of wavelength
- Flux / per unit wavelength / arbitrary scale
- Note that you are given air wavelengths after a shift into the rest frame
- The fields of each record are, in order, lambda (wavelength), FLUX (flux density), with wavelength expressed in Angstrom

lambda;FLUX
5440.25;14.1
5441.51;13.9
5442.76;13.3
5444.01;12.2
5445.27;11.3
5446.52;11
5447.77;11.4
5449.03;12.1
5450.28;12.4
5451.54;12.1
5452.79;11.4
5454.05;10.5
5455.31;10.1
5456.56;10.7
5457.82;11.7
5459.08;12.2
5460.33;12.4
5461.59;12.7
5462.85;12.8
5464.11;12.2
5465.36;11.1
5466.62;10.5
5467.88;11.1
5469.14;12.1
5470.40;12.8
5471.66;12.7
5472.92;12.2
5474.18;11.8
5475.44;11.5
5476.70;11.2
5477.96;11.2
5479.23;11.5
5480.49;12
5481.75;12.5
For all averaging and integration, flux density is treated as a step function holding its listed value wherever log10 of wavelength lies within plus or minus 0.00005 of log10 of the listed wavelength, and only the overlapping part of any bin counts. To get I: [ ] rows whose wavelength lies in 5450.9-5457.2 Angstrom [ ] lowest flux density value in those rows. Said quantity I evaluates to 10.1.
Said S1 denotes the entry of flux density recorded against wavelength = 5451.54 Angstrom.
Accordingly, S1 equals 12.1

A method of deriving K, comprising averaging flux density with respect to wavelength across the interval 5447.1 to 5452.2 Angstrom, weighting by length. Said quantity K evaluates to 12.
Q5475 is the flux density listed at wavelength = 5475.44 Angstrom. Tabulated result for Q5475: 11.5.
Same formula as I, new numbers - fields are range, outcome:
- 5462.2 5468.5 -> 10.5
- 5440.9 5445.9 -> 11.3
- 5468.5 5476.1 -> 11.5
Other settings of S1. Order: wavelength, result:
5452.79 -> 11.4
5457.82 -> 11.7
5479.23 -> 11.5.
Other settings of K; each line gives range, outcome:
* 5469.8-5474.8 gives 12.4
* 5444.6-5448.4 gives 11.2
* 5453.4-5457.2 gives 10.4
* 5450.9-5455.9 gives 11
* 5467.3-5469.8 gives 11.6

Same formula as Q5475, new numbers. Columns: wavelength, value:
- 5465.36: 11.1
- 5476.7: 11.2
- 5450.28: 12.4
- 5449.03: 12.1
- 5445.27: 11.3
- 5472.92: 12.2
